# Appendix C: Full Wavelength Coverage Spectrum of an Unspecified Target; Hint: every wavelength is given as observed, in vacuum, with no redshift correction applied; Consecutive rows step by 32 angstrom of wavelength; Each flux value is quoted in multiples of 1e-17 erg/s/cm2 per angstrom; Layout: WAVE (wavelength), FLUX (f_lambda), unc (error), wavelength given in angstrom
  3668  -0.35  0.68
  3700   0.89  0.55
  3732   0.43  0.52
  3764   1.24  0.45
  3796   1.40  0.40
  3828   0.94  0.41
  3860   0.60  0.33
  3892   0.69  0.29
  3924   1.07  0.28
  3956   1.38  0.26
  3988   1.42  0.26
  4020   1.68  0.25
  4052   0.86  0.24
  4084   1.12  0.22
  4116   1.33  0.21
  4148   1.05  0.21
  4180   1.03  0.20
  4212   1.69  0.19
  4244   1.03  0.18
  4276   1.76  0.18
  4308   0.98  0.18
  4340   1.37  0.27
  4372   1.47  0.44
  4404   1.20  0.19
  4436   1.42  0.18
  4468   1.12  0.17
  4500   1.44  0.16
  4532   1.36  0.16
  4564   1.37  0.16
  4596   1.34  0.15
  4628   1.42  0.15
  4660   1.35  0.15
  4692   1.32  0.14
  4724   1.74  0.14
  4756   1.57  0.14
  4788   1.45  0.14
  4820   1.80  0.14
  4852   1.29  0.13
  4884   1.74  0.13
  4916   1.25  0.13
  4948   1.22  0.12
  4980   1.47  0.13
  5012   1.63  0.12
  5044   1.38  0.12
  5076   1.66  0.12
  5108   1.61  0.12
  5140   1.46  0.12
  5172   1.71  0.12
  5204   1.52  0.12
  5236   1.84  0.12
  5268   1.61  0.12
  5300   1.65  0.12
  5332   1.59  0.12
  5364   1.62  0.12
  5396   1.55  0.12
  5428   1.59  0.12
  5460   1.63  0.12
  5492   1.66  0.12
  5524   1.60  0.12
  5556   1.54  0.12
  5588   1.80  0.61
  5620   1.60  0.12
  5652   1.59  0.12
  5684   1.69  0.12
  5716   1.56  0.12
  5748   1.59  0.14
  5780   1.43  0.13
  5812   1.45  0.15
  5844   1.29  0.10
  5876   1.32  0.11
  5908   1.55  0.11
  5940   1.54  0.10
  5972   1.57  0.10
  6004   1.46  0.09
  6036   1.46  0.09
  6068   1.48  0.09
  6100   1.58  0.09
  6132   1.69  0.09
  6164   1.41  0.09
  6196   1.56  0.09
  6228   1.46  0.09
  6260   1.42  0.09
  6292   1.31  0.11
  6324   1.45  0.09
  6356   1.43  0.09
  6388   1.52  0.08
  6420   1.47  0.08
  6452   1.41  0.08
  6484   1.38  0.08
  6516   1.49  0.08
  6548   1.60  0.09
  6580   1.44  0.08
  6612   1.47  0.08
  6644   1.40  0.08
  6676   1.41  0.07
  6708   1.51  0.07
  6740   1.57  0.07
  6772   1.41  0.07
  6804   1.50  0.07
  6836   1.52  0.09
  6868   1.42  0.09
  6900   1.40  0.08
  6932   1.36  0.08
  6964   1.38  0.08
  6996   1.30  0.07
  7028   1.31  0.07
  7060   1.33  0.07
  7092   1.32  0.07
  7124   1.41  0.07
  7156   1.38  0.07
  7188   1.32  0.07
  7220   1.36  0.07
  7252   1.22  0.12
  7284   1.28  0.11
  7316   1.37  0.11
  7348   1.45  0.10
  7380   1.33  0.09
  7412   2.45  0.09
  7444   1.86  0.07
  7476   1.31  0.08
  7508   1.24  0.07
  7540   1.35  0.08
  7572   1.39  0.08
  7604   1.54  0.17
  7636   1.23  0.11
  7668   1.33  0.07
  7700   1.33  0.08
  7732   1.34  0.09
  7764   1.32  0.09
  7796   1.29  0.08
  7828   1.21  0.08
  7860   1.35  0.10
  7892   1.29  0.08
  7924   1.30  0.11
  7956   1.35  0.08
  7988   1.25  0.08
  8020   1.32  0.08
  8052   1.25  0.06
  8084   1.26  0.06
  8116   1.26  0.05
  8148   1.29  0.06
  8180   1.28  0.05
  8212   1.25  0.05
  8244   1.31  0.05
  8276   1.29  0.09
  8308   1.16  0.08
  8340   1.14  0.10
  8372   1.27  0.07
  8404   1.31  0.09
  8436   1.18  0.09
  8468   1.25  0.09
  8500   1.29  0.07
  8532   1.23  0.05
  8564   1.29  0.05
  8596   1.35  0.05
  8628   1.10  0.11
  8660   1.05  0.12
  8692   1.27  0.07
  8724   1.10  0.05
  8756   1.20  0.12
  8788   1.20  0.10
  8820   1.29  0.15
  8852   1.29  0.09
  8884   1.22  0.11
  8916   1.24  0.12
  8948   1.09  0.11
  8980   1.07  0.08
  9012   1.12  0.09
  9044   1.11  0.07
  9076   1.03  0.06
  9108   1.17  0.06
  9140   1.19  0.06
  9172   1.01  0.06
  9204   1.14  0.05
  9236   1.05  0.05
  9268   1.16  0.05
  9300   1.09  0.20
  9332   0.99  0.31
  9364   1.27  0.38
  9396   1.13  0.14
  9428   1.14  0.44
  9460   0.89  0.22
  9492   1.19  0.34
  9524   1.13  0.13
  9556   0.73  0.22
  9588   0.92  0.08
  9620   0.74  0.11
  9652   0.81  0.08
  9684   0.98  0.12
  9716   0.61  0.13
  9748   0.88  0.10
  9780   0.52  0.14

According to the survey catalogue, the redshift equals 0.130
